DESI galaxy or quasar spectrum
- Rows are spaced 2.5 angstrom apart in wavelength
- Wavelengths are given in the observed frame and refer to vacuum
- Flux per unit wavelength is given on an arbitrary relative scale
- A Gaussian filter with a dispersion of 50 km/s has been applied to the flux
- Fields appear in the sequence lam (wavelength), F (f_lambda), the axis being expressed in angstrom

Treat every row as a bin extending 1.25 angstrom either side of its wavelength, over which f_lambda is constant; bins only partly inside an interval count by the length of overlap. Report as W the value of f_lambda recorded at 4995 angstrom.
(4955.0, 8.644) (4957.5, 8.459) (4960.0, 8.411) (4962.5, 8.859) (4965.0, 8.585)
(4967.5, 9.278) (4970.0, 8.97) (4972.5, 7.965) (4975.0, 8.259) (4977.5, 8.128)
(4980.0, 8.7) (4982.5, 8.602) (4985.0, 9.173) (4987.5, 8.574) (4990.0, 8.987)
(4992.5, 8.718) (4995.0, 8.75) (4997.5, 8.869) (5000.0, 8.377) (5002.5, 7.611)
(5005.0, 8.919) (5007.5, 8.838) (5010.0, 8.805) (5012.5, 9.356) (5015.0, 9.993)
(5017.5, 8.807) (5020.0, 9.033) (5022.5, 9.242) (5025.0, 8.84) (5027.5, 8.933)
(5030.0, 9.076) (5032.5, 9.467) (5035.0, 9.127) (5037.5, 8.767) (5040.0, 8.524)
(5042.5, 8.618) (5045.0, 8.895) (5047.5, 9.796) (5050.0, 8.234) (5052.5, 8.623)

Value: 8.75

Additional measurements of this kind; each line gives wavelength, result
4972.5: 7.965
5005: 8.919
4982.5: 8.602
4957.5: 8.459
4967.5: 9.278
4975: 8.259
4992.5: 8.718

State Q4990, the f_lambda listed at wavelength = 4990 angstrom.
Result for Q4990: 8.987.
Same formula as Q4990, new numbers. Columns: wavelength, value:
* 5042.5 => 8.618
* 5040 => 8.524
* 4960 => 8.411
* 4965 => 8.585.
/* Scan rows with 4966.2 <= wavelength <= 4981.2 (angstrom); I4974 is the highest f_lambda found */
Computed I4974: 9.278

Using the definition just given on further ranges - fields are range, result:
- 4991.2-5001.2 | 8.869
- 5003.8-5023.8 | 9.993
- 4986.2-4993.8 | 8.987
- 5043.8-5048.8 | 9.796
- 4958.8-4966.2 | 8.859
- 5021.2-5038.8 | 9.467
